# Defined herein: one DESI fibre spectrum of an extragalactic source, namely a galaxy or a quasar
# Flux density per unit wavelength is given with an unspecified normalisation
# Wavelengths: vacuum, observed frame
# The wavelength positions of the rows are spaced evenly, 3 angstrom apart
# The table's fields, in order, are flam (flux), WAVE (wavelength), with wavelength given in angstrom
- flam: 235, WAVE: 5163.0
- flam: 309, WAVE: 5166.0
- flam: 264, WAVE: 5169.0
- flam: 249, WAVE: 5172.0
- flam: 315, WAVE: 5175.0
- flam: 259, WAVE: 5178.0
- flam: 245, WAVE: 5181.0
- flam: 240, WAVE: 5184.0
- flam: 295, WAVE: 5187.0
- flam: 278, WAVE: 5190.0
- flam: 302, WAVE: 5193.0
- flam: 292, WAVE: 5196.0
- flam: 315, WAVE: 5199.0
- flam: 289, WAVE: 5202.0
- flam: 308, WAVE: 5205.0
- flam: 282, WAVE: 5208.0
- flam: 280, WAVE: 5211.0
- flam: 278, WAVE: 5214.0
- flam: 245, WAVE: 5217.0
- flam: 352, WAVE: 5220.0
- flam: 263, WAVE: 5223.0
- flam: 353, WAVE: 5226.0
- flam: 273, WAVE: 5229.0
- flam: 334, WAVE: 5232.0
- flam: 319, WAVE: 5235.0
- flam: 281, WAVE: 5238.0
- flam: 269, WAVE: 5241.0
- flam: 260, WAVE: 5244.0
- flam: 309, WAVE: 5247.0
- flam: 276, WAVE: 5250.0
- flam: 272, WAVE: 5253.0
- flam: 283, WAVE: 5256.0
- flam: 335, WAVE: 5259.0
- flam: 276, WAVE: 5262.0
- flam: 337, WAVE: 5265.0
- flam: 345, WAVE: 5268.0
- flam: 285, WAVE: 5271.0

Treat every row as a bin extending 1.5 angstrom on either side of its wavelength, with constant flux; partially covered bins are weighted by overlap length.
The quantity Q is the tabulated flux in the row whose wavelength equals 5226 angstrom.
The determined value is 353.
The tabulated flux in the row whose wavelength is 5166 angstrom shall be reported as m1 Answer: 309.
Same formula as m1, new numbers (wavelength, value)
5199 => 315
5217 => 245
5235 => 319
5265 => 337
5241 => 269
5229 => 273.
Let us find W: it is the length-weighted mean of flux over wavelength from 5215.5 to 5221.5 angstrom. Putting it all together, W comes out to 298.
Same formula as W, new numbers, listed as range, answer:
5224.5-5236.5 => 320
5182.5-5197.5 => 281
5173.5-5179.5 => 287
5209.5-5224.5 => 284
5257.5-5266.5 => 316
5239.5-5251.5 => 278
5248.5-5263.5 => 288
